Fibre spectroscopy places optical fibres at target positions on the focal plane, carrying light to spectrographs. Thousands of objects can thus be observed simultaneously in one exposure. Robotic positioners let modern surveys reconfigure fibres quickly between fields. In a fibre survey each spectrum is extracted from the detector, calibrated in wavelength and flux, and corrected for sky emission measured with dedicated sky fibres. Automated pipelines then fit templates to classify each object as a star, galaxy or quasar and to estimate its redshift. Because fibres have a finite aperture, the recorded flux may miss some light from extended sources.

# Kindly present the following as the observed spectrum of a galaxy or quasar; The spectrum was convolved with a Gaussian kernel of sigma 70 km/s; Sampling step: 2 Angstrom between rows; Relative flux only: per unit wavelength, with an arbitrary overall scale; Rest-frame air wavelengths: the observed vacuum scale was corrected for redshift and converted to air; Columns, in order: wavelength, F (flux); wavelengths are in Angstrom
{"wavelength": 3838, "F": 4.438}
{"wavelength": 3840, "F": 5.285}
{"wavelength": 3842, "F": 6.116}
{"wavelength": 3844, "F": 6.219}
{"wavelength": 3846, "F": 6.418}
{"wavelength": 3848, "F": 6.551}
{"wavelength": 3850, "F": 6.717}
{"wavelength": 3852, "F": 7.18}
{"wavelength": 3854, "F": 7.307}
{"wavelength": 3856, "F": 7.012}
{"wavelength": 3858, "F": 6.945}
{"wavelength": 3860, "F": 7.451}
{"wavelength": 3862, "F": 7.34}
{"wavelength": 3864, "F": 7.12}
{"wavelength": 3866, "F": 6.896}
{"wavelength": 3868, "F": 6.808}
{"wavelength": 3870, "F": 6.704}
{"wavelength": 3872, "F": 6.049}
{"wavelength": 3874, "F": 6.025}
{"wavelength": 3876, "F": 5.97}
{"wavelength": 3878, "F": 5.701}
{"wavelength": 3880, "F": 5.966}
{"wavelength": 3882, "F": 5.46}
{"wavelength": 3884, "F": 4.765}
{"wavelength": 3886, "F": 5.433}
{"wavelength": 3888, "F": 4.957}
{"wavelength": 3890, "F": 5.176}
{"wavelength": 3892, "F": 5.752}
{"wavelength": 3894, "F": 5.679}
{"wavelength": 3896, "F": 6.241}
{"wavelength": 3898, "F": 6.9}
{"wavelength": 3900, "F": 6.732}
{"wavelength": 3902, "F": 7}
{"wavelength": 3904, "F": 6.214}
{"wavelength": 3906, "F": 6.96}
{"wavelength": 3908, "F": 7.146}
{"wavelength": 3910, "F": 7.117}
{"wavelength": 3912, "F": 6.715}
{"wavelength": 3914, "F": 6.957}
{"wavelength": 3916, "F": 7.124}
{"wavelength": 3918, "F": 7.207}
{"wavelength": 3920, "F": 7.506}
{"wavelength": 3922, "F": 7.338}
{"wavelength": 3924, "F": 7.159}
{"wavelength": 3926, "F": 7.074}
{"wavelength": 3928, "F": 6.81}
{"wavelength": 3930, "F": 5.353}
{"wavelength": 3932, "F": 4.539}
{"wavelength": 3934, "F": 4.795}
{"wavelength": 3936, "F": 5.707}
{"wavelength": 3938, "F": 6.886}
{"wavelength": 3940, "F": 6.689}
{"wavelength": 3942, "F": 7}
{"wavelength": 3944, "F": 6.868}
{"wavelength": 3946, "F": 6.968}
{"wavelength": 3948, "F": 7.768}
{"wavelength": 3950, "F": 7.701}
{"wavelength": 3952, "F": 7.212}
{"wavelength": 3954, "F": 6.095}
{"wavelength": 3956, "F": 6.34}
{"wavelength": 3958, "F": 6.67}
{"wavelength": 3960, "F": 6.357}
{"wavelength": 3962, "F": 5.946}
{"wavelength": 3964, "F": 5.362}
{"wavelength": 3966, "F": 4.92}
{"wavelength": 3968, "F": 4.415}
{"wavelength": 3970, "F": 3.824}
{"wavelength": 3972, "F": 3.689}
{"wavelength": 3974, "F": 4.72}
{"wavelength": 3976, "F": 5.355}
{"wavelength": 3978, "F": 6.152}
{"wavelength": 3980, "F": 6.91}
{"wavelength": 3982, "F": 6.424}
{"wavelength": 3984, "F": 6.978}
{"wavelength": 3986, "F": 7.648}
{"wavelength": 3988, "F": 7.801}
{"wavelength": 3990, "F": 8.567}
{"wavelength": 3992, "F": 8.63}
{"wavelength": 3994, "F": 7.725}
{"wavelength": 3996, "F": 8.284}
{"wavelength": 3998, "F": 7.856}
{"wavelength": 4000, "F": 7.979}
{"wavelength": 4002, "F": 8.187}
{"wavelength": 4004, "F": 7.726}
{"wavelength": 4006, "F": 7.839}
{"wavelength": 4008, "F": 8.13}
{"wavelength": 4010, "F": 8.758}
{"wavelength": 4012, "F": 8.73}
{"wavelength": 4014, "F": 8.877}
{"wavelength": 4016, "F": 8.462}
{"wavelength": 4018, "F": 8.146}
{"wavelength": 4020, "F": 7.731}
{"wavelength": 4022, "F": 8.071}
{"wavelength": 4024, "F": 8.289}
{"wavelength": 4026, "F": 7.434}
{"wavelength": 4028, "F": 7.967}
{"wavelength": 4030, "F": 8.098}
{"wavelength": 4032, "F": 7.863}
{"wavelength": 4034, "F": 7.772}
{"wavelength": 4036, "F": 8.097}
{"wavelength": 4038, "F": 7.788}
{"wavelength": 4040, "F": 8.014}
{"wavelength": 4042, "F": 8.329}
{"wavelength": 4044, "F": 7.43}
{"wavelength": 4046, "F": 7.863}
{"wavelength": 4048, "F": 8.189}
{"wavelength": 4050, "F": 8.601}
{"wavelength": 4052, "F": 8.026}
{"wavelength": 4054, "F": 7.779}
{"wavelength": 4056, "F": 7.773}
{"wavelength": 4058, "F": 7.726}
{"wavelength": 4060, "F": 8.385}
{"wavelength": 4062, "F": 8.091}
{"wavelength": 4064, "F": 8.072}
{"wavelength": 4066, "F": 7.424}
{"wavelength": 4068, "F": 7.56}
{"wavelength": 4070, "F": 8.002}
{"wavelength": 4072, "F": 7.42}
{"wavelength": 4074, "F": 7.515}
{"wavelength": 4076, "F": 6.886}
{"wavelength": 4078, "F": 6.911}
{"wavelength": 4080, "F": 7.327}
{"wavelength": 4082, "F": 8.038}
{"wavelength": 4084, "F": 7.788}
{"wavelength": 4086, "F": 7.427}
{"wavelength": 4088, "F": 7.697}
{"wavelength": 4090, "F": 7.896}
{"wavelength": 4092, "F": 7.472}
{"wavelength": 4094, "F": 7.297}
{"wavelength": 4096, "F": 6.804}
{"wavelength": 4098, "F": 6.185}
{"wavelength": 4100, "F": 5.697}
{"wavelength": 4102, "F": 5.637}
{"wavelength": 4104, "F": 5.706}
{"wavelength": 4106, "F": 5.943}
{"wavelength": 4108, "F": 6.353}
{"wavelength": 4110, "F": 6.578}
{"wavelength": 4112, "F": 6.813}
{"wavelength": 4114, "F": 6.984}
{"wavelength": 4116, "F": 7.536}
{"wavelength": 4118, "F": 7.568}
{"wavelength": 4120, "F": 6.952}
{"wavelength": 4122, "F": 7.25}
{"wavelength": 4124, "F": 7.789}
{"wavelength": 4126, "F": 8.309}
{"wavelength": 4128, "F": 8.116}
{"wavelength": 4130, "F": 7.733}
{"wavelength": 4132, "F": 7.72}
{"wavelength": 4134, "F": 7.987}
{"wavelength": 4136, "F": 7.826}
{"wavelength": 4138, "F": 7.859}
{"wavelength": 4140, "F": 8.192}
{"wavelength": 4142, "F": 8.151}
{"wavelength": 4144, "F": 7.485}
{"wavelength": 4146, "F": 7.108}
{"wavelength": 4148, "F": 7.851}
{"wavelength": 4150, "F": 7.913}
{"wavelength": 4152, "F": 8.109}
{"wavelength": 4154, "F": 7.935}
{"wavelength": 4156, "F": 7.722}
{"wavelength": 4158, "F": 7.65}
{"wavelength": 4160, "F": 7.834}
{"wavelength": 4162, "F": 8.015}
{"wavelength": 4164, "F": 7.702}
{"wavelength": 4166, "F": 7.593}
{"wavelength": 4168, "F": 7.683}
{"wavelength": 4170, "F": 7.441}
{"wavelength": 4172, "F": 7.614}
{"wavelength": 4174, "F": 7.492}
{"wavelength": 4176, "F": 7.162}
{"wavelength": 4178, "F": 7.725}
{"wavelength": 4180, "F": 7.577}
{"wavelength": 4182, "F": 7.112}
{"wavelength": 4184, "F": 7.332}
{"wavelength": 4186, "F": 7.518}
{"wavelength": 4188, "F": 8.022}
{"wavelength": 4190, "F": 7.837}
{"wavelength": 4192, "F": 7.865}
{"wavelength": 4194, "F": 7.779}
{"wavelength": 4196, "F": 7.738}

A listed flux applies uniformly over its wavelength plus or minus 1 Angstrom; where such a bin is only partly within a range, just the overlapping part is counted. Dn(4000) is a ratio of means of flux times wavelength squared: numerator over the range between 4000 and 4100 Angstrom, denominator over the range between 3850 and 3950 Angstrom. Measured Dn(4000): 1.29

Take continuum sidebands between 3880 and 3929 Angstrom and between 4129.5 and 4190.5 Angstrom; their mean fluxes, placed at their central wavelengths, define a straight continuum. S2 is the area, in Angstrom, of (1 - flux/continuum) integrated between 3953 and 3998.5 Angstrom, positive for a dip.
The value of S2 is 3.1 Angstrom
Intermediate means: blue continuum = 6.47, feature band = 6.36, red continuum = 7.71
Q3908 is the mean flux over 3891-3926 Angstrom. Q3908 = 6.82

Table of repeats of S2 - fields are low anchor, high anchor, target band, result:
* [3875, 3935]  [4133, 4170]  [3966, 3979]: 3.84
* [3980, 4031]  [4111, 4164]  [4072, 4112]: 4.58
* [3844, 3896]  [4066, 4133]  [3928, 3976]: 5.04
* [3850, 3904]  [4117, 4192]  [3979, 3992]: -1.16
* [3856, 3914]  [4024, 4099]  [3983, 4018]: -4.28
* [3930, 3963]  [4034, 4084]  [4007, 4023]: -2.42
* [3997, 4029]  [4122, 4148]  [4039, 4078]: 0.98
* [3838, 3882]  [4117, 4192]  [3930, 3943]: 1.75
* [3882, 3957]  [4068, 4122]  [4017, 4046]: -4.67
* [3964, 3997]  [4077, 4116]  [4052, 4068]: -2.77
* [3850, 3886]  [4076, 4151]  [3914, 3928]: -1.10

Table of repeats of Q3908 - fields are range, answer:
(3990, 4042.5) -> 8.11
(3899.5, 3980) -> 6.31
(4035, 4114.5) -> 7.39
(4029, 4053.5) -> 8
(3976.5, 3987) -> 6.75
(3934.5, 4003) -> 6.62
